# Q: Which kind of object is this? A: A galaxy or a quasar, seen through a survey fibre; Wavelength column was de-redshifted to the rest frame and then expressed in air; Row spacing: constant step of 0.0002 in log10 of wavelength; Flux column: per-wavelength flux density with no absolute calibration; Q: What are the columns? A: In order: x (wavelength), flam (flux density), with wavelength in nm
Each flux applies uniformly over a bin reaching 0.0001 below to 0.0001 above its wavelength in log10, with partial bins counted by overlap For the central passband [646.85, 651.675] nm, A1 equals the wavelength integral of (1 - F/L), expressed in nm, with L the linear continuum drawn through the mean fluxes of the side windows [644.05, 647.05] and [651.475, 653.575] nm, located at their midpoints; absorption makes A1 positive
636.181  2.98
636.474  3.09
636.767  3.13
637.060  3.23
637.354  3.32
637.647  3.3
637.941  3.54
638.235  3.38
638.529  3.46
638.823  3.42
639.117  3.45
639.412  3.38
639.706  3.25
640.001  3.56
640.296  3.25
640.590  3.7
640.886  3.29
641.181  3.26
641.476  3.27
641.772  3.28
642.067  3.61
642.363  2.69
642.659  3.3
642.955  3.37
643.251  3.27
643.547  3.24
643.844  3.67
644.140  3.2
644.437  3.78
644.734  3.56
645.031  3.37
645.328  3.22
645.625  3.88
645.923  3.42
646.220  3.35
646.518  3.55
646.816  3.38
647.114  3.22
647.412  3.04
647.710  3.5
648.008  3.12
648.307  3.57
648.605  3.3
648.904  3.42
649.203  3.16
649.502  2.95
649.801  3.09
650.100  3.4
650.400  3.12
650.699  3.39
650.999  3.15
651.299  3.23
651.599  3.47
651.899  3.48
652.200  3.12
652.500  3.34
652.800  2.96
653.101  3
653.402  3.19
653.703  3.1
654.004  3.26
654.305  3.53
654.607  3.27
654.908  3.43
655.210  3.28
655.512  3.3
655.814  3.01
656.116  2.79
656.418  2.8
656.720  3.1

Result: 0.11 nm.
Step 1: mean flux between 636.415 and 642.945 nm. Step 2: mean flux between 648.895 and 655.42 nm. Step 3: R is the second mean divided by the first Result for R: 1.0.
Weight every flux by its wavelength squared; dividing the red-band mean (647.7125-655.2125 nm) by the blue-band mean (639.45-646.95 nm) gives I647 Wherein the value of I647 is 0.99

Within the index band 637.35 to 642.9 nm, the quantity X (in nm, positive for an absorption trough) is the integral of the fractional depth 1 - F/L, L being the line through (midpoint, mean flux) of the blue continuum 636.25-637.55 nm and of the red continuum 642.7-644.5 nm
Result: -0.12 nm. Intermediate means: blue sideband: 3.19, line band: 3.35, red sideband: 3.4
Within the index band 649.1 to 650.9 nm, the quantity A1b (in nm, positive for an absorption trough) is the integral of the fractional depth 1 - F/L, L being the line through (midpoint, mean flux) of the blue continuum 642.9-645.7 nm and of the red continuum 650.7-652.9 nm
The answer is 0.068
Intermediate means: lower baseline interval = 3.45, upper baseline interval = 3.27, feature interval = 3.19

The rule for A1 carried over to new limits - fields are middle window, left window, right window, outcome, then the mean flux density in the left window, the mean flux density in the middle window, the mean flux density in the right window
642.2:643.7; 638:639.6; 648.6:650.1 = 0.07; 3.42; 3.18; 3.19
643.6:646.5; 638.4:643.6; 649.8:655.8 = -0.16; 3.34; 3.49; 3.25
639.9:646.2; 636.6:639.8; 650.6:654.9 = -0.13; 3.35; 3.39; 3.25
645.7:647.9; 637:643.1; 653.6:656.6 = -0.06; 3.35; 3.36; 3.18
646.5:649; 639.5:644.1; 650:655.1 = -0.03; 3.33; 3.33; 3.26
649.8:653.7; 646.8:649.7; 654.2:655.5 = 0.10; 3.26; 3.23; 3.36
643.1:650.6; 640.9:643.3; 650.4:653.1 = -0.23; 3.26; 3.35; 3.24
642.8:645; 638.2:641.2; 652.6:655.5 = -0.05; 3.41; 3.44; 3.23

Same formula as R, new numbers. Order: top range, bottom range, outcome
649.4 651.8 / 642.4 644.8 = 0.96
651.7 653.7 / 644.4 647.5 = 0.93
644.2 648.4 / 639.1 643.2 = 1.03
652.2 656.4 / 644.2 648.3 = 0.93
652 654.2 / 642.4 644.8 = 0.93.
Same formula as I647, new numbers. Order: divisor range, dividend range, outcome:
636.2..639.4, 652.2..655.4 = 1.02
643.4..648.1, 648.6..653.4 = 0.96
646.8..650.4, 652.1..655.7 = 1.01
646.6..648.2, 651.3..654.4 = 1.01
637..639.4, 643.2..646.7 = 1.04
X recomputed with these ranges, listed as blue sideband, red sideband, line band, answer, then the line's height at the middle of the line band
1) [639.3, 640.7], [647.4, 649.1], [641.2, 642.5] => 0.071 nm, 3.41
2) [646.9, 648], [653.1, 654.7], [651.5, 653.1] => 0.001 nm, 3.24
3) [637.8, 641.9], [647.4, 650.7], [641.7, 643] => 0.045 nm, 3.36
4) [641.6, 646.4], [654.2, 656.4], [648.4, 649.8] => 0.039 nm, 3.3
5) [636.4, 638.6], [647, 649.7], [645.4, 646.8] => -0.108 nm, 3.26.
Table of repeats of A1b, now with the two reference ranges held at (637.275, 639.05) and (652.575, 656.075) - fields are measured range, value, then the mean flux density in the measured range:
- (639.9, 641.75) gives 0.00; 3.38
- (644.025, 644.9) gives -0.05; 3.52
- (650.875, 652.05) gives -0.04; 3.33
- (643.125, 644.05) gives -0.01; 3.39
